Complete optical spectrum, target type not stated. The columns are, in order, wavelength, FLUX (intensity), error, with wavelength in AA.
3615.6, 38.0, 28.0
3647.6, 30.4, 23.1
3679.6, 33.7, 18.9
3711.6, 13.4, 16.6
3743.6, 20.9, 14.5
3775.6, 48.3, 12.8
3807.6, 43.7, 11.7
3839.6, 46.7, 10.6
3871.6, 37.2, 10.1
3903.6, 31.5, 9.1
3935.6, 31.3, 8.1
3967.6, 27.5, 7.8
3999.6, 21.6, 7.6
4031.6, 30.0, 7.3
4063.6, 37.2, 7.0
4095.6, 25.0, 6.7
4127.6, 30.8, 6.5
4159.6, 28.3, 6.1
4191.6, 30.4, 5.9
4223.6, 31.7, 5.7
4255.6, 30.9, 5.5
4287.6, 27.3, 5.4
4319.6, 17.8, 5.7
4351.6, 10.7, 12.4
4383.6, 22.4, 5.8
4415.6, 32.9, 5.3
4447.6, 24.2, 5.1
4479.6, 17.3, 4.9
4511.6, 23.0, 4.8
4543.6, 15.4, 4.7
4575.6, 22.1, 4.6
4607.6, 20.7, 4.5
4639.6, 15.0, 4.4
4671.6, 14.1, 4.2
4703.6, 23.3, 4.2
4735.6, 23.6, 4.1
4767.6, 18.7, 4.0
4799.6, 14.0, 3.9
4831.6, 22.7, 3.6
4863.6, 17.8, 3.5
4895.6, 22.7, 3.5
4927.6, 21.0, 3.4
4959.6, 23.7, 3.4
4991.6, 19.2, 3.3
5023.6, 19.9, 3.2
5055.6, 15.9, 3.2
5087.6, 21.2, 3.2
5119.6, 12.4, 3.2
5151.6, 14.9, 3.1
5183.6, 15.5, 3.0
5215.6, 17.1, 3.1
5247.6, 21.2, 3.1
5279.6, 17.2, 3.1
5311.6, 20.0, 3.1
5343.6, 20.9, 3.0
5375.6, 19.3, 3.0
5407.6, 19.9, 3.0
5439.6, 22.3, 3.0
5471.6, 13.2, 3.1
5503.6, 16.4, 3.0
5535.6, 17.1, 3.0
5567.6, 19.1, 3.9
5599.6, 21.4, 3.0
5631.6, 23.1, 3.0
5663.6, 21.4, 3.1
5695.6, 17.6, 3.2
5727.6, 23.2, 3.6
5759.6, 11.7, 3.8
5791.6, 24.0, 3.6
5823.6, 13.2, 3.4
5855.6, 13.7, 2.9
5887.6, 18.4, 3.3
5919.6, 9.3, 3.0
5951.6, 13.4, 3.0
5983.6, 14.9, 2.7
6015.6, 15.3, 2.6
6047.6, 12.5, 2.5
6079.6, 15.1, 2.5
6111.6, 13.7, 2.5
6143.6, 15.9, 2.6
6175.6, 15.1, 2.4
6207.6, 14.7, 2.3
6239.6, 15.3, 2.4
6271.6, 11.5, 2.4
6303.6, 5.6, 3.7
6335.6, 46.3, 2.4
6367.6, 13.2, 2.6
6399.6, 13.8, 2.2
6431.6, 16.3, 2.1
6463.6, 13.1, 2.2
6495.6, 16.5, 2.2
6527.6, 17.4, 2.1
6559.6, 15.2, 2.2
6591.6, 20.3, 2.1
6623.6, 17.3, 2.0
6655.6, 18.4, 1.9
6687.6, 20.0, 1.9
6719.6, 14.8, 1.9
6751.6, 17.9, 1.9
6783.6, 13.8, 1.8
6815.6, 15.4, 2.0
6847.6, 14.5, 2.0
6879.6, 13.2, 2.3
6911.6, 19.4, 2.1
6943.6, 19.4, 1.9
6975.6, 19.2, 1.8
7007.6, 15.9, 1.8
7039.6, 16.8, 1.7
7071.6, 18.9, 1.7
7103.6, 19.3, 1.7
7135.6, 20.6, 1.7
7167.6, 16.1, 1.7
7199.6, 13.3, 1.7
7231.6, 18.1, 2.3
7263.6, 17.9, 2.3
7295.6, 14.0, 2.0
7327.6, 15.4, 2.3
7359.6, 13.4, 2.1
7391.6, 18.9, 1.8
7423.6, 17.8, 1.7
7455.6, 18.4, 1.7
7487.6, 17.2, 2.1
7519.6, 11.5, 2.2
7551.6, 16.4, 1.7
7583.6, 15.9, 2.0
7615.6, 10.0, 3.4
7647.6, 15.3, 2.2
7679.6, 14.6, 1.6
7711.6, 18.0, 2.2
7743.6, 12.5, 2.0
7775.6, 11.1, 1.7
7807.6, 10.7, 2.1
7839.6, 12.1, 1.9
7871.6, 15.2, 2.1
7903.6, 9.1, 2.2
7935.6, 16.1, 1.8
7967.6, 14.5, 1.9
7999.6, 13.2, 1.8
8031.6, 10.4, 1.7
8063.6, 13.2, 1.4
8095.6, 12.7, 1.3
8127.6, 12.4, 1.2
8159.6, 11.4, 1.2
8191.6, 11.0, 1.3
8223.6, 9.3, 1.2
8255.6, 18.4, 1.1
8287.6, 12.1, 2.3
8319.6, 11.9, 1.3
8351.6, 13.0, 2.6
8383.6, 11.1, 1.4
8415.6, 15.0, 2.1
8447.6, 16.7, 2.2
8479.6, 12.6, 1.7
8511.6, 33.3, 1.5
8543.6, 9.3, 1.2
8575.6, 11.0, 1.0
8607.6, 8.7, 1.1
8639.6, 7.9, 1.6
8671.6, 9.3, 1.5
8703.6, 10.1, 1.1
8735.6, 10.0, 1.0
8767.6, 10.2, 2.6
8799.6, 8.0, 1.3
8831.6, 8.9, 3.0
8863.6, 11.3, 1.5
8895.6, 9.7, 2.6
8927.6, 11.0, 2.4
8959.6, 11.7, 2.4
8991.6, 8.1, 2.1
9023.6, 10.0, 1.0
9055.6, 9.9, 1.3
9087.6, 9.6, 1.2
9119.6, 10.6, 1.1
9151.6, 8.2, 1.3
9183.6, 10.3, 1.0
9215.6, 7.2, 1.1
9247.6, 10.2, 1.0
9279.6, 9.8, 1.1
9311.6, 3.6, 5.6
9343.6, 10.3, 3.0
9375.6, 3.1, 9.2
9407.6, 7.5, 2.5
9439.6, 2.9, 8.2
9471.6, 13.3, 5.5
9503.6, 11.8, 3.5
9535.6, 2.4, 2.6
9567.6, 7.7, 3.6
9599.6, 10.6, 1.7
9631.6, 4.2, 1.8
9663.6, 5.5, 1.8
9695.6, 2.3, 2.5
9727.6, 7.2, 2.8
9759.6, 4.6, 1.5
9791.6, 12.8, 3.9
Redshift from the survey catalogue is 0.700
